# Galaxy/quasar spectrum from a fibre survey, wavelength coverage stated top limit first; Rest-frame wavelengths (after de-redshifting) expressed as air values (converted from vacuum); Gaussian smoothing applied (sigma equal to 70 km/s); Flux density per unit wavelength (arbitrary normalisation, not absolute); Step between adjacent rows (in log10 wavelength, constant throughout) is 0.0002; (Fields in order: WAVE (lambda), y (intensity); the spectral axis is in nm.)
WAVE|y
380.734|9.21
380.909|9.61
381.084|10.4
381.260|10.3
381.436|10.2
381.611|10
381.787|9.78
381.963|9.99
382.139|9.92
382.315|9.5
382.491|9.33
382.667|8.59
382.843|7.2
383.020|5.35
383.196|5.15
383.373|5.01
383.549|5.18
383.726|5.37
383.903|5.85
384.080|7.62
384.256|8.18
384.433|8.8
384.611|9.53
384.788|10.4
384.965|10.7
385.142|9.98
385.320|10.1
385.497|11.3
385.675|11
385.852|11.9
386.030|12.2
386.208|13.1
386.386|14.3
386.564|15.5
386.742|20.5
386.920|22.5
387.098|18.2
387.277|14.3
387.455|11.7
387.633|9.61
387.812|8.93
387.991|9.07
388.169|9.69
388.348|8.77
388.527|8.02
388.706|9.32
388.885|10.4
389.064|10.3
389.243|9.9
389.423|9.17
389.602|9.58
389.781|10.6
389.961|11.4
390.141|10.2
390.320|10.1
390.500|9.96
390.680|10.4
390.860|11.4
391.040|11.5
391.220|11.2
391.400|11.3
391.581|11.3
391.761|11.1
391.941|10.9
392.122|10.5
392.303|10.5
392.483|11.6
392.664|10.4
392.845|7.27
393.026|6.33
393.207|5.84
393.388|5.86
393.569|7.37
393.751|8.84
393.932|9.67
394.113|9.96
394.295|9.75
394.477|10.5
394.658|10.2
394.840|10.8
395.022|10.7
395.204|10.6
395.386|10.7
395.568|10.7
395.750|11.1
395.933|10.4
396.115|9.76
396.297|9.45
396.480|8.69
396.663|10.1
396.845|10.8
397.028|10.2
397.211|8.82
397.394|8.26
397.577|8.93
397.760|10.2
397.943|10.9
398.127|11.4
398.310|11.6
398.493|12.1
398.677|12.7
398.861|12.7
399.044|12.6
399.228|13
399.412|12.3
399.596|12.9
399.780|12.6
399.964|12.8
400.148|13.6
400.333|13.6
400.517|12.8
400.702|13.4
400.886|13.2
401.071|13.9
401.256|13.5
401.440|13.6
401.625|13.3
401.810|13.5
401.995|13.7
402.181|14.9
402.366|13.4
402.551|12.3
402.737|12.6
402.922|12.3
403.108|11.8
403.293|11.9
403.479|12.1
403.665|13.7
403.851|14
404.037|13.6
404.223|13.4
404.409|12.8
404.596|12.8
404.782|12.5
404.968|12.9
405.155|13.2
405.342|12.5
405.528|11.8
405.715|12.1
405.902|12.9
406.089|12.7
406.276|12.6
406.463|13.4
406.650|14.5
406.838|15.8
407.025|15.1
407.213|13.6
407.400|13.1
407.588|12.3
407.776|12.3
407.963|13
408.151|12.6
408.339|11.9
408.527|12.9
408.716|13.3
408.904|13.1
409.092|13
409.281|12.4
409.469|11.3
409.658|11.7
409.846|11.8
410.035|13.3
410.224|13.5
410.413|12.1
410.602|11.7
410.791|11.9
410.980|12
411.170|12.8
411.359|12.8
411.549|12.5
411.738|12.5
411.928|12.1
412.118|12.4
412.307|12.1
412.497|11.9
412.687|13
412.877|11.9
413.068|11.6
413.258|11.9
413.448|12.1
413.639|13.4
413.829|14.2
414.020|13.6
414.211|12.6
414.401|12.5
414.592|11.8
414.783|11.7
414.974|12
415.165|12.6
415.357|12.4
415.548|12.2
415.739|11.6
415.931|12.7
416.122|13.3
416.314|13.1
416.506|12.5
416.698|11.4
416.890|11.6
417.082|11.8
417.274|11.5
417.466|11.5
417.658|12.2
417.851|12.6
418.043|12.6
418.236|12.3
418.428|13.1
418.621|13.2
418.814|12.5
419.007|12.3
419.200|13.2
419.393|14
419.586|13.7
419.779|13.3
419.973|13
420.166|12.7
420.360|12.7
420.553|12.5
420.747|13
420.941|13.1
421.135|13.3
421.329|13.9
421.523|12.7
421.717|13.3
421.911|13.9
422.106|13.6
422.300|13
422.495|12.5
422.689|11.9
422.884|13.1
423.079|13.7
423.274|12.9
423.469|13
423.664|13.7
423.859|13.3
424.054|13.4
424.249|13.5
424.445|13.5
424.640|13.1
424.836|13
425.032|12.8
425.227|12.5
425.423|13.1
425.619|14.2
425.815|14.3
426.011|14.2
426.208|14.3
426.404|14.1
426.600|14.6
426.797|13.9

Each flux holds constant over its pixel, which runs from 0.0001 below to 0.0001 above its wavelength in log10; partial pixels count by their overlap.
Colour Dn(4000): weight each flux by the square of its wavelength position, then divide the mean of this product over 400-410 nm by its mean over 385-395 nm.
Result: 1.30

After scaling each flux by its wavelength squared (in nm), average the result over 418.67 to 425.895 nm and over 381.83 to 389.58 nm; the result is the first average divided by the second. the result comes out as 1.5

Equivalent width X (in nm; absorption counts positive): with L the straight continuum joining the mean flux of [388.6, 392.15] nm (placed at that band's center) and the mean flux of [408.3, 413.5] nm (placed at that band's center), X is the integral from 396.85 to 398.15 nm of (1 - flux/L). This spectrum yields 0.16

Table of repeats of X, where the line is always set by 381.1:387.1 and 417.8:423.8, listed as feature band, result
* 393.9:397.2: 0.28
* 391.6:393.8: 0.39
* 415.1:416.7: 0.02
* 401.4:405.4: -0.45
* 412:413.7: 0.03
